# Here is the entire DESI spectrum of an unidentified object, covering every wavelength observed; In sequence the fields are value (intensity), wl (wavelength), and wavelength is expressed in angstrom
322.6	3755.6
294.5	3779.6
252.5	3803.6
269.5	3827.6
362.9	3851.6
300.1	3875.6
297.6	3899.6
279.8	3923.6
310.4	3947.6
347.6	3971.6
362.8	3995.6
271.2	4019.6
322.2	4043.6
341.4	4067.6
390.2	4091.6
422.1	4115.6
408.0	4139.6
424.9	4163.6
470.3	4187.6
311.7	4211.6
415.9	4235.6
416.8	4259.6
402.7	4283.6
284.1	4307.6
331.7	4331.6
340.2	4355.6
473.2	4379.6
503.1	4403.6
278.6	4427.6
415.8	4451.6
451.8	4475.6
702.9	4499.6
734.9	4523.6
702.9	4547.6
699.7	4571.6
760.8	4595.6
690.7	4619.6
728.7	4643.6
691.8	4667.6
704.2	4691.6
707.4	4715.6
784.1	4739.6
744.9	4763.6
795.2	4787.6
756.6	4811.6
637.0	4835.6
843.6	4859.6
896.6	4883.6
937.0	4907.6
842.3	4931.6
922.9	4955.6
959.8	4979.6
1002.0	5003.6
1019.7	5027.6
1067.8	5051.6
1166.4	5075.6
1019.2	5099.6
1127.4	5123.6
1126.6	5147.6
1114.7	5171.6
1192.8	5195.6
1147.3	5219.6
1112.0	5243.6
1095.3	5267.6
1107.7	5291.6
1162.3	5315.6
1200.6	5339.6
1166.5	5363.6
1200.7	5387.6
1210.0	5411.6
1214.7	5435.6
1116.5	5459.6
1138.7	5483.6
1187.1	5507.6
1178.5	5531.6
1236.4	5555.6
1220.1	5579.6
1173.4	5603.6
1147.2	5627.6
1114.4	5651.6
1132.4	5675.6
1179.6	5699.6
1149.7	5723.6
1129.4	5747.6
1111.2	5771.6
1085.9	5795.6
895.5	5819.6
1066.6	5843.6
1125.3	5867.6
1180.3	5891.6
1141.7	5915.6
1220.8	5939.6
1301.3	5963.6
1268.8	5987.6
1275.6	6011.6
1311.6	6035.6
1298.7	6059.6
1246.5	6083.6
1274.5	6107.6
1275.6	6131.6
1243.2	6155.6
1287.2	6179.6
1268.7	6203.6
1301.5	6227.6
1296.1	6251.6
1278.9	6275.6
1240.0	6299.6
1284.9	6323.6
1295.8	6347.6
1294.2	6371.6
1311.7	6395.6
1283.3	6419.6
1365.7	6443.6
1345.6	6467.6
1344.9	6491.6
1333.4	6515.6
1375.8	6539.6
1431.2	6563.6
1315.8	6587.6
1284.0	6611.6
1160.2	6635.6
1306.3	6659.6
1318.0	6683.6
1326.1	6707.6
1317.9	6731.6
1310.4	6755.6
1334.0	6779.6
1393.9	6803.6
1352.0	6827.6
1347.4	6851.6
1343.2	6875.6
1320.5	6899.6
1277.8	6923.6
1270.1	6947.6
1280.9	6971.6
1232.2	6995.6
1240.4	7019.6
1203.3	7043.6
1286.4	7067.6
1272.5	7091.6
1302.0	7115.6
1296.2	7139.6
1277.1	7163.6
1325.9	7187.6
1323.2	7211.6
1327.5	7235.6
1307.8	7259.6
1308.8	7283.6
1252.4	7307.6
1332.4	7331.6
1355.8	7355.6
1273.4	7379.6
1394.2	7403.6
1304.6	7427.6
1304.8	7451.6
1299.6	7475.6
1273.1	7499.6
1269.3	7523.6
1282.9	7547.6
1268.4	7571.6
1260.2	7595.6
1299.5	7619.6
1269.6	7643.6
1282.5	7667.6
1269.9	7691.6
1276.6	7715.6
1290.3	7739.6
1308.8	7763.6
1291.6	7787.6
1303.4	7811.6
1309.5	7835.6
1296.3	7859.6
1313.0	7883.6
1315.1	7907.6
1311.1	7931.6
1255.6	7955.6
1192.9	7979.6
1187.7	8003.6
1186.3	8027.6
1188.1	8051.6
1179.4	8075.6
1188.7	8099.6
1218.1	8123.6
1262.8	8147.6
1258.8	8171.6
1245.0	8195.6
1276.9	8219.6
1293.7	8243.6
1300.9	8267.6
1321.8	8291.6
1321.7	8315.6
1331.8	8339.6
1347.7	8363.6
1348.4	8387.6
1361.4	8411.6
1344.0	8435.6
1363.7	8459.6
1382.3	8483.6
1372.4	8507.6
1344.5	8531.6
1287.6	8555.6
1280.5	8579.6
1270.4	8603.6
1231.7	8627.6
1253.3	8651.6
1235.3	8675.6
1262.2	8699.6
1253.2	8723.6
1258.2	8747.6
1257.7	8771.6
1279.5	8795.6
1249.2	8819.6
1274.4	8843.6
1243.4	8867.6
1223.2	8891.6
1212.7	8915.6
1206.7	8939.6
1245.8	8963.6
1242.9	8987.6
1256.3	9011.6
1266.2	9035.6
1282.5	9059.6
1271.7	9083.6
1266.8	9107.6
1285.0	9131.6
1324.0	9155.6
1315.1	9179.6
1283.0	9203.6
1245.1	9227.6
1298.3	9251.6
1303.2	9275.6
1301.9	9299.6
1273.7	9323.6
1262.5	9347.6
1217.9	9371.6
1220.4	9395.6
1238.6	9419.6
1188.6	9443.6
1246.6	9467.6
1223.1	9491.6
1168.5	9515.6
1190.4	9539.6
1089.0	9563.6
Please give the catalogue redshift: 0.125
